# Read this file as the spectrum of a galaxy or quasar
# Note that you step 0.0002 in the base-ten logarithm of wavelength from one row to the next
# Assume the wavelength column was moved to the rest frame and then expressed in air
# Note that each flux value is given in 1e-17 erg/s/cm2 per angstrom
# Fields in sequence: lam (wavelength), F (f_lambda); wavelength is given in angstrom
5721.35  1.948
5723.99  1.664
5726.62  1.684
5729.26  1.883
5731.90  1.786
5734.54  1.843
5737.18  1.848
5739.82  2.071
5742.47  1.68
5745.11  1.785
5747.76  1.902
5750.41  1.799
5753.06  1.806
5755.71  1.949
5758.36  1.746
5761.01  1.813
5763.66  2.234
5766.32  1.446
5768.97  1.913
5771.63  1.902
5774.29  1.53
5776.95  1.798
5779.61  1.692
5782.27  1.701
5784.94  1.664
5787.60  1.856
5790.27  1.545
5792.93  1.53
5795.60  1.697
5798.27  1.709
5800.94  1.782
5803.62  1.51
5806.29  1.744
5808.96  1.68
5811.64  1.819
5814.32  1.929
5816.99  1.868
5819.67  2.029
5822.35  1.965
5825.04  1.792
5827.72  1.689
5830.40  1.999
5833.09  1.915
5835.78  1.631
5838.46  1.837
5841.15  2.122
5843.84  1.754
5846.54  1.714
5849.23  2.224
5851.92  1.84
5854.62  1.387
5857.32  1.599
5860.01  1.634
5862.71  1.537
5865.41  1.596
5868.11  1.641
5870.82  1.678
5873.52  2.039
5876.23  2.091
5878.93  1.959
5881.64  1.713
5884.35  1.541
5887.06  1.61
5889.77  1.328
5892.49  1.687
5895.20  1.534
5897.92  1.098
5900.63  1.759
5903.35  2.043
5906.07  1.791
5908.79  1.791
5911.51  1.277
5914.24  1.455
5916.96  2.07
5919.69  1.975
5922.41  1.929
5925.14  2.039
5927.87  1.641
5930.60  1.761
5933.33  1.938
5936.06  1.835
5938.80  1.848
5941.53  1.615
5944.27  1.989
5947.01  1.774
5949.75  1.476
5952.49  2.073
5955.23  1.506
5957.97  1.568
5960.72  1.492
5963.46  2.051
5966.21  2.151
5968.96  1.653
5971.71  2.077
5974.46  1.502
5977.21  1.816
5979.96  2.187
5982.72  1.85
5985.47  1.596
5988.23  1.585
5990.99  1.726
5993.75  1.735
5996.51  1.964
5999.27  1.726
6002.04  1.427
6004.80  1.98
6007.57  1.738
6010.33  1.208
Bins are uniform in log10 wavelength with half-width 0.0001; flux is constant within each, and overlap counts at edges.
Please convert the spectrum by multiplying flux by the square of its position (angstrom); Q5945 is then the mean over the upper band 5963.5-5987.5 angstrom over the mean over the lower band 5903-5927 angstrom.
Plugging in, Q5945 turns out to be 1.05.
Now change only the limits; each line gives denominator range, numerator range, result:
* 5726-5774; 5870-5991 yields 1.02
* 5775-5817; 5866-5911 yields 1.02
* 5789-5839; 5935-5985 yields 1.07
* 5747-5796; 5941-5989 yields 1.08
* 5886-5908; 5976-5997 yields 1.15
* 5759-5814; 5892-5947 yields 1.06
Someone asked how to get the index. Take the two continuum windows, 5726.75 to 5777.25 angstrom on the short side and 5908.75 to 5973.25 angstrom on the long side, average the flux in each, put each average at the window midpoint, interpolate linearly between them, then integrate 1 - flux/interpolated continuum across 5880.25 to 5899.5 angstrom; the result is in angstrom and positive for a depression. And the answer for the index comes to 3.1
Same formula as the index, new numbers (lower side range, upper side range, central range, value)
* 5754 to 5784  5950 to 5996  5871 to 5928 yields 1.7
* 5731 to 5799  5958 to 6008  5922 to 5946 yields -0.7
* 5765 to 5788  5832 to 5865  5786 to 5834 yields -1.2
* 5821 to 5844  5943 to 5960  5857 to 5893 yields 2.4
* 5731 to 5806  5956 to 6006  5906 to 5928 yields -0.1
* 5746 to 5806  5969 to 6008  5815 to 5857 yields -2.1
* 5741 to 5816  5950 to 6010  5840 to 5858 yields -0.5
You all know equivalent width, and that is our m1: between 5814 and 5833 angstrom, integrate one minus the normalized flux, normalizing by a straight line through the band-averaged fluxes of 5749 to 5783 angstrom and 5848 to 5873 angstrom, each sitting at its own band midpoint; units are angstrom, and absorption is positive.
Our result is -1.8 angstrom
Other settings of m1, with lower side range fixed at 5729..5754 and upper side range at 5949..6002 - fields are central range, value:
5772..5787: 1.0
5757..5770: 0.0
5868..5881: -0.7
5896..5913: 1.6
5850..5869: 1.9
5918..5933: -0.8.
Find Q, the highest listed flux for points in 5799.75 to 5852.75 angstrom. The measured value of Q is 2.224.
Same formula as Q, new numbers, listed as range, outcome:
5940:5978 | 2.151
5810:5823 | 2.029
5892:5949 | 2.07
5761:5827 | 2.234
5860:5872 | 1.678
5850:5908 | 2.091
